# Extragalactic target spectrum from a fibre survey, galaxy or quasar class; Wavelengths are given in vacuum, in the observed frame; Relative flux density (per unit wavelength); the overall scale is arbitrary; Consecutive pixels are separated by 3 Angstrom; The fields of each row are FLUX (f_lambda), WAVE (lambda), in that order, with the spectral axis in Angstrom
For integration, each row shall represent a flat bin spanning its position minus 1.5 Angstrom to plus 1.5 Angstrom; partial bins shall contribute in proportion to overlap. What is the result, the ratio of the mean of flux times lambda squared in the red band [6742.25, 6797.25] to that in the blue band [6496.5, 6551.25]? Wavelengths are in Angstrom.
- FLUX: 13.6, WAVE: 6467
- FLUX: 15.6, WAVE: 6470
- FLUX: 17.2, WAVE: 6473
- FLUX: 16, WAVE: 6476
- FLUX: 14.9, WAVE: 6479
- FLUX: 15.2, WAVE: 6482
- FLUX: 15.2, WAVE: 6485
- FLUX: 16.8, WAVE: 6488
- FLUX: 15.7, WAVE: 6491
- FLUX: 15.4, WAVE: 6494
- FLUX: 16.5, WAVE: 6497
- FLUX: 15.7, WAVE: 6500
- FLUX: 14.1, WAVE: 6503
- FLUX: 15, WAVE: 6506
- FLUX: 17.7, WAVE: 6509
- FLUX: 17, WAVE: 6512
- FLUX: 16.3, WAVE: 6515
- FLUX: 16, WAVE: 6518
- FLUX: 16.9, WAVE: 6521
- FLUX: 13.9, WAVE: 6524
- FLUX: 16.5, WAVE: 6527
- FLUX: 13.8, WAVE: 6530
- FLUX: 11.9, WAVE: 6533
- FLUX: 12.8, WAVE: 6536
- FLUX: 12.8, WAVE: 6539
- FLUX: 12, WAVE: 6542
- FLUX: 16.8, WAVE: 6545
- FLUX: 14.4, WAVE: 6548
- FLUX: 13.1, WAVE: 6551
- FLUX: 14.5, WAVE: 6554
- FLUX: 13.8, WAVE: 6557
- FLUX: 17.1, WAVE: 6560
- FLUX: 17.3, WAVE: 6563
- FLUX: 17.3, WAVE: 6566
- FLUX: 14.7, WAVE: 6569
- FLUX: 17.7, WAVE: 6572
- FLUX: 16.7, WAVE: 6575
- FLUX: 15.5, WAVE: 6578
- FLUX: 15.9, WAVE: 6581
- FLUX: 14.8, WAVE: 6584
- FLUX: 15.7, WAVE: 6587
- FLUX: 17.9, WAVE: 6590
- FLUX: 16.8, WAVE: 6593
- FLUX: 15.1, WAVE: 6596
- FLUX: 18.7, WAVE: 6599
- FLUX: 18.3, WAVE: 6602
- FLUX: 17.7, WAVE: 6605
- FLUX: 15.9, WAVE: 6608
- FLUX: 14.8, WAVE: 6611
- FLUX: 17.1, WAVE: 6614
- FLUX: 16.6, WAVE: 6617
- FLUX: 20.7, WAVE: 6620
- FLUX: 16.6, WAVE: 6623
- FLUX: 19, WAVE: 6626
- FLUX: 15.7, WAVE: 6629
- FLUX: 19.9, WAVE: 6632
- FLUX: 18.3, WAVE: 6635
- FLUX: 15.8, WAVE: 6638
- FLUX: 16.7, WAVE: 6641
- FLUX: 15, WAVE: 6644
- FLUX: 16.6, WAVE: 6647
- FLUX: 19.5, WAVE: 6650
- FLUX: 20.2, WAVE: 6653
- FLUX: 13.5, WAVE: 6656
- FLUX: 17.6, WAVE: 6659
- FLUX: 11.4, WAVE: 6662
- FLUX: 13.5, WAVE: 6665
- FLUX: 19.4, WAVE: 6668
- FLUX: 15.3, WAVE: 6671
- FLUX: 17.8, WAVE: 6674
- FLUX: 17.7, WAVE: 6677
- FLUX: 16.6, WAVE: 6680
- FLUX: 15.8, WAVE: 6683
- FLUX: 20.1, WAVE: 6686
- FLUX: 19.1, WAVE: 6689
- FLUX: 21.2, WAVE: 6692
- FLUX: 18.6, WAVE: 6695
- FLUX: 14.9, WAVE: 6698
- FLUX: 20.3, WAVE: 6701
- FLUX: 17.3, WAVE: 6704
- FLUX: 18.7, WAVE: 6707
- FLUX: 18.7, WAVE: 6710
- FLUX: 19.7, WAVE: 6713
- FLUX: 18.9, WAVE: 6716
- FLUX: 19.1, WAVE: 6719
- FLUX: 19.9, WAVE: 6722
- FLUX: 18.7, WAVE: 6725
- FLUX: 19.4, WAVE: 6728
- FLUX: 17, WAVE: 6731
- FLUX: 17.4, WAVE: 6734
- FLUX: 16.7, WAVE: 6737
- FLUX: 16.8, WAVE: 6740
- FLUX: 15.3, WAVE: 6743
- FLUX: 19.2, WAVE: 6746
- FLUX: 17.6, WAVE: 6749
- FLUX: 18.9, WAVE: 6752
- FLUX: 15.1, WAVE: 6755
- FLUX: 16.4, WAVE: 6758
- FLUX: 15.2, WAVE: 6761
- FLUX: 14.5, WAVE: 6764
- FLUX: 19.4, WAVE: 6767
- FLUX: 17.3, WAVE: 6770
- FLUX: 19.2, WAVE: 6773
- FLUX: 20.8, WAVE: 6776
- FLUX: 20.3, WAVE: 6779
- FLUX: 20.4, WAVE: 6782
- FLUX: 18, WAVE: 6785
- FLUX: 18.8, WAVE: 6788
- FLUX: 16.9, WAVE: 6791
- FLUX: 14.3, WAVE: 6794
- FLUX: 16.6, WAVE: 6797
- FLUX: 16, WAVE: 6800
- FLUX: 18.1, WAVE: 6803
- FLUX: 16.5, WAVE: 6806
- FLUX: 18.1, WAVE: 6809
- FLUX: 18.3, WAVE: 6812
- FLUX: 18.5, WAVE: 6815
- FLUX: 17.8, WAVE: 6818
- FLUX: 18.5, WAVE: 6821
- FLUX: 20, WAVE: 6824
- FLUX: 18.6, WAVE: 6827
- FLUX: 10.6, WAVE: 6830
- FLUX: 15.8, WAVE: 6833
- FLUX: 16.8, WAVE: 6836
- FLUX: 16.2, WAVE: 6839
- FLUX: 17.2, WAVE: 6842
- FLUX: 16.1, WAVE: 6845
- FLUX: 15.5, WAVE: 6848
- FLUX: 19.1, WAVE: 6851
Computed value 1.27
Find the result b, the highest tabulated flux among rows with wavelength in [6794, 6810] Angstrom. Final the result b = 18.1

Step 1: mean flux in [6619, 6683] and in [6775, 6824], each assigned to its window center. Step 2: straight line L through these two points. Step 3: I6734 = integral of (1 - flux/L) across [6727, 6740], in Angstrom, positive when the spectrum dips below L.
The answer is 0.1 Angstrom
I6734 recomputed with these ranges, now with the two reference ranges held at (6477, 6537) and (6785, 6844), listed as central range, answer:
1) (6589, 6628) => -3.32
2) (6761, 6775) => -0.55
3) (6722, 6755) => -2.07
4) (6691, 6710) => -2.33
